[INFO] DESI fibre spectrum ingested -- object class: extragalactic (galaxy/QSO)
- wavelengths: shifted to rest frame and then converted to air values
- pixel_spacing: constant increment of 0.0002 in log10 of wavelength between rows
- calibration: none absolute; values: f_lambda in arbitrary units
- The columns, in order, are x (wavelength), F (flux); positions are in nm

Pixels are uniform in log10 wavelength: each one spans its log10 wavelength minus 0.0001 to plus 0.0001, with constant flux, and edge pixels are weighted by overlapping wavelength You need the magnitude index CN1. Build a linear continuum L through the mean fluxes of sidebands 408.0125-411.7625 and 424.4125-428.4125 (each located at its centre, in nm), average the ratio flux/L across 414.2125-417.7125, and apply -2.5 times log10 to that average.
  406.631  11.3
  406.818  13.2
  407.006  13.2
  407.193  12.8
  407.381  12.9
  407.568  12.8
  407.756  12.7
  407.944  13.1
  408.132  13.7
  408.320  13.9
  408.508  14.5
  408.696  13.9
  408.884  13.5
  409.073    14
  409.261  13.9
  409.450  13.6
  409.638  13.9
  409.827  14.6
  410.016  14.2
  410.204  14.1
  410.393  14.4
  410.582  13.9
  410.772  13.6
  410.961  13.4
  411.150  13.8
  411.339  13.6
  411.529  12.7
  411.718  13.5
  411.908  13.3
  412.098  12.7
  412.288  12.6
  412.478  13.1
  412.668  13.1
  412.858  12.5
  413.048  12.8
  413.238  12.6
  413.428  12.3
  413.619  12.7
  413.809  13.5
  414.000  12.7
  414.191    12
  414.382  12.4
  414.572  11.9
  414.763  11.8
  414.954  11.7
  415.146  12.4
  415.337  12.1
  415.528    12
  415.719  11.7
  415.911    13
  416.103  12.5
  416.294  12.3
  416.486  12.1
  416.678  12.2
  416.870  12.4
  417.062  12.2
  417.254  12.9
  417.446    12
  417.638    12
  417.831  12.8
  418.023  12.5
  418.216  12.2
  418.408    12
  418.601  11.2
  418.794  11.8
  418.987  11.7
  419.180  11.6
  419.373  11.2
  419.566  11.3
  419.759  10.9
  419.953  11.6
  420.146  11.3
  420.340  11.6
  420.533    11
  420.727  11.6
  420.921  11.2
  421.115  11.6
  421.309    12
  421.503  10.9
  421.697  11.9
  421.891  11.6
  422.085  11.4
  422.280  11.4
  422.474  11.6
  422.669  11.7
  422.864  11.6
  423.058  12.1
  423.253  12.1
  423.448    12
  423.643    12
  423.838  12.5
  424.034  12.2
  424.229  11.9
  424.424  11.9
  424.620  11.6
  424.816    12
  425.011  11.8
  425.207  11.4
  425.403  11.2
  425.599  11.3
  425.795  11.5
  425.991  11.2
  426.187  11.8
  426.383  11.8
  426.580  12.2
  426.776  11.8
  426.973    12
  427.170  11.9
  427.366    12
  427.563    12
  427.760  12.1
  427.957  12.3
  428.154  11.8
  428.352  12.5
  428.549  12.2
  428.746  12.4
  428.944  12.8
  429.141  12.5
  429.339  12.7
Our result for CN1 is 0.08 mag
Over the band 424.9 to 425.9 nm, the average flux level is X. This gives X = 11.5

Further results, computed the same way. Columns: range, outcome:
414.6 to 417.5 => 12.2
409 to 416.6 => 13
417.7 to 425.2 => 11.7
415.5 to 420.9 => 11.9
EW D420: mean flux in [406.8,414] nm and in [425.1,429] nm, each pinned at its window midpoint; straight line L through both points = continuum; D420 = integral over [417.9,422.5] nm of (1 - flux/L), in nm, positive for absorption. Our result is 0.351 nm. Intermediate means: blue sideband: 13.4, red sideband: 11.9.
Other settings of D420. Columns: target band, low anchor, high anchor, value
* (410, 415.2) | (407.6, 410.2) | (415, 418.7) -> 0.05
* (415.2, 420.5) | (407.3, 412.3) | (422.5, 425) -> 0.29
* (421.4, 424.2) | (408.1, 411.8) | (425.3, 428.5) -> 0.12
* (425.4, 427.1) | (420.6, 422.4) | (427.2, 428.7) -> 0.04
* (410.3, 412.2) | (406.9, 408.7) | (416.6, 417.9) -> -0.08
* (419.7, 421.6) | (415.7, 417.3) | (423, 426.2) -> 0.11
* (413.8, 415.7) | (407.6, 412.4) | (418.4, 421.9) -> 0.07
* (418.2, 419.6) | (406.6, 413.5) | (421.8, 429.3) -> 0.10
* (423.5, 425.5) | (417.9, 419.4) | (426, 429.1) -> 0.02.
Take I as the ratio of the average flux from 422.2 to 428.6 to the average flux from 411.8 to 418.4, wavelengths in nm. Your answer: 0.95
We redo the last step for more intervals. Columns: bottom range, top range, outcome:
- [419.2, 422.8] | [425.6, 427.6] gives 1.03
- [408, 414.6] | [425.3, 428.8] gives 0.89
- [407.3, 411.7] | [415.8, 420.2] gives 0.88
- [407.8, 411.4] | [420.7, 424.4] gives 0.85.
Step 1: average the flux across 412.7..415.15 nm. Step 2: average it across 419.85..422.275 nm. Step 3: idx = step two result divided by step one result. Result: 0.9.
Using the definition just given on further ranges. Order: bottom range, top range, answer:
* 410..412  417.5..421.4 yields 0.85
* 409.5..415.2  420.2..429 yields 0.90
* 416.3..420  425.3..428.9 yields 1.00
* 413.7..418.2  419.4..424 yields 0.94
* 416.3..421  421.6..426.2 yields 0.99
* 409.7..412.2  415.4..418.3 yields 0.90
